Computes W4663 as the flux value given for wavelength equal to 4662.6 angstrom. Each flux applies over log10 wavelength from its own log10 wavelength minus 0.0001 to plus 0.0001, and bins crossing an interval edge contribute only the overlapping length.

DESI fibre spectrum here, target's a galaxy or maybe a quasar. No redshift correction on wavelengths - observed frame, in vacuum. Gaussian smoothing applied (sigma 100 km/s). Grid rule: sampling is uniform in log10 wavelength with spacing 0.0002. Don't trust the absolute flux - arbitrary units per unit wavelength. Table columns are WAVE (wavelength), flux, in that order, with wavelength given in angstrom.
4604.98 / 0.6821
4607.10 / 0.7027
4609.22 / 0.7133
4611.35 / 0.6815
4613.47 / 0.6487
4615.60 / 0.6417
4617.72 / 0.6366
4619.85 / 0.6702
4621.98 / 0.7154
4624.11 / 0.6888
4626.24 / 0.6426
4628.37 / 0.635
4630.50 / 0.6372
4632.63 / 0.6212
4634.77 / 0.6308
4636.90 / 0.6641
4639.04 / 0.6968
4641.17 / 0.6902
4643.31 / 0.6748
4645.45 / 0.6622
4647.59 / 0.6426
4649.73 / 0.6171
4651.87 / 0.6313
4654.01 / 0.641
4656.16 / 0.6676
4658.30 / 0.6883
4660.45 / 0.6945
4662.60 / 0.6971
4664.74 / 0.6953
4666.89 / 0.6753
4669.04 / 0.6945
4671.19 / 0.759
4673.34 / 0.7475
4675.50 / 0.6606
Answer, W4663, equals 0.6971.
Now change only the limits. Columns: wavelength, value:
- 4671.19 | 0.759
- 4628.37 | 0.635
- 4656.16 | 0.6676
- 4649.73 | 0.6171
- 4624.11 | 0.6888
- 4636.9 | 0.6641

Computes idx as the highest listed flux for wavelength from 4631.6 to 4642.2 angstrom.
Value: 0.6968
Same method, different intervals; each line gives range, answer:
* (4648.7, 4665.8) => 0.6971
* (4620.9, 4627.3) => 0.7154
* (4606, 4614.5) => 0.7133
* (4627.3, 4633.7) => 0.6372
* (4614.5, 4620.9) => 0.6702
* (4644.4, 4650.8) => 0.6622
